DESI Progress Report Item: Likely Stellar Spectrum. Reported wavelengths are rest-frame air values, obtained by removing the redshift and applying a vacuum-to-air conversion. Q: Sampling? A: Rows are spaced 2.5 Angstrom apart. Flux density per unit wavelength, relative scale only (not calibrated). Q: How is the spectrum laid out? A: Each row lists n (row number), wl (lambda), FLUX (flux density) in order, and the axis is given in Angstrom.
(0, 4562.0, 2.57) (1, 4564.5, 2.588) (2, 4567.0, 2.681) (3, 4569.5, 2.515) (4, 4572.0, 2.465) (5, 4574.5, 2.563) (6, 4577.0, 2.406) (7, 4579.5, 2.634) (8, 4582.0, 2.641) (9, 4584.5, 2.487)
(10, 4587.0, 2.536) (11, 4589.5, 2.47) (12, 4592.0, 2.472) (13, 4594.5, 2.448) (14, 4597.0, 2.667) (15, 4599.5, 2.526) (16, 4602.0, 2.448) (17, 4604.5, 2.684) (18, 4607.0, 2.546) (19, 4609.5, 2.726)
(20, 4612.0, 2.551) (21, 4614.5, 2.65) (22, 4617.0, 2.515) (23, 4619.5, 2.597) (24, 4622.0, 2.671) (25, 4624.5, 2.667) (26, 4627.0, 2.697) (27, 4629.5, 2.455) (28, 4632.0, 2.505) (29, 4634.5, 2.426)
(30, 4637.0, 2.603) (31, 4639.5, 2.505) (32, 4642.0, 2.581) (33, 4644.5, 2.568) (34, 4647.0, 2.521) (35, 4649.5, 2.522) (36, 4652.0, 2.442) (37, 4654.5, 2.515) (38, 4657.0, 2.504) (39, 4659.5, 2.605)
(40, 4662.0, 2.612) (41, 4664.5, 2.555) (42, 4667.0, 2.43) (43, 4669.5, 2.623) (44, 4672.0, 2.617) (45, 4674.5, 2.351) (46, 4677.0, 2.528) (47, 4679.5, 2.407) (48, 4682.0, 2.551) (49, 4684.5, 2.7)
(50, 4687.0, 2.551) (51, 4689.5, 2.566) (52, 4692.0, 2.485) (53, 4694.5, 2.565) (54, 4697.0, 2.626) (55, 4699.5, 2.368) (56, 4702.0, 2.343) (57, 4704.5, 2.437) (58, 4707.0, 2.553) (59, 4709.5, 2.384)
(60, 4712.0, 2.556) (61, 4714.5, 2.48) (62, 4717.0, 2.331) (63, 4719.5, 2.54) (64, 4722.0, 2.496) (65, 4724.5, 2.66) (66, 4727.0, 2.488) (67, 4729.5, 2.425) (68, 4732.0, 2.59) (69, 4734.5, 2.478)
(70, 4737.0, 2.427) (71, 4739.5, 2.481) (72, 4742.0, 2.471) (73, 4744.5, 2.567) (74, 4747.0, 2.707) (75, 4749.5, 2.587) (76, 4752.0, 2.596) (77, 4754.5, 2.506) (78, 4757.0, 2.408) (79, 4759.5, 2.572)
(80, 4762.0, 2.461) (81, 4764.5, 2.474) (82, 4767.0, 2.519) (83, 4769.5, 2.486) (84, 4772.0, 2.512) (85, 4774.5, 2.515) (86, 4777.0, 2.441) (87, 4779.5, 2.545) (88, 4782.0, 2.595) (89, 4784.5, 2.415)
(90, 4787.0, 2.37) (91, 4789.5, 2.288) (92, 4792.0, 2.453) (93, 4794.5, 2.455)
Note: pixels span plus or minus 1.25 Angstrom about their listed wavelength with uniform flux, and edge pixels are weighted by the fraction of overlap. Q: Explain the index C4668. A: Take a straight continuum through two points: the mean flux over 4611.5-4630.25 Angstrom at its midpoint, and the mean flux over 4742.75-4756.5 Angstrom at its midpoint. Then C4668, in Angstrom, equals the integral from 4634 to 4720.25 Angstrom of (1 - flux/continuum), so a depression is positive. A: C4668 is 2.7 Angstrom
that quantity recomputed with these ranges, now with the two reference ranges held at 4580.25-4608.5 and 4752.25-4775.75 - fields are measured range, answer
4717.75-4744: 0.04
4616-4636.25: -0.27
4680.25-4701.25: -0.21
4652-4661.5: -0.03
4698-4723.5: 0.61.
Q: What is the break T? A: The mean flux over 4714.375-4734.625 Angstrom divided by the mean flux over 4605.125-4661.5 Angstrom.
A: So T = 0.98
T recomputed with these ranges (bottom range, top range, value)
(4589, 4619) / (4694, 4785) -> 0.98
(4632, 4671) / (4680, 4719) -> 0.99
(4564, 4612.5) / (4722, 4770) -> 0.99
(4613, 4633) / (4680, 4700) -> 0.98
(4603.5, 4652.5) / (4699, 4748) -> 0.97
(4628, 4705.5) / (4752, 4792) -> 0.98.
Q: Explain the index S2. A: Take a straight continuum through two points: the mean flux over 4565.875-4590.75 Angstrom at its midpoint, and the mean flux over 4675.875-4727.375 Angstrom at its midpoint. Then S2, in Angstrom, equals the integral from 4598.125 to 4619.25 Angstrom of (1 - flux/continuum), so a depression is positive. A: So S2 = -0.4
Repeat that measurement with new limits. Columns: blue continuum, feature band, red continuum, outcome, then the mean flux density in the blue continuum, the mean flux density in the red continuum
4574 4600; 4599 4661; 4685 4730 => -1.06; 2.53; 2.5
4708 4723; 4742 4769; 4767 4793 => -0.77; 2.47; 2.46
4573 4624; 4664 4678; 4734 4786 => 0.14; 2.56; 2.51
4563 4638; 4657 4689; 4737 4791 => -0.12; 2.56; 2.5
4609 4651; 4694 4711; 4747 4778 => 0.50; 2.57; 2.52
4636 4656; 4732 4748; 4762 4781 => -0.12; 2.53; 2.5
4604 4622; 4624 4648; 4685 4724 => 0.30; 2.61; 2.49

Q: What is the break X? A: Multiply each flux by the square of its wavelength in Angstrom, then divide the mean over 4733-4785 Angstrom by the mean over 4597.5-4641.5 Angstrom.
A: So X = 1.04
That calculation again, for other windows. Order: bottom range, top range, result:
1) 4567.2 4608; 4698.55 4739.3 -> 1.03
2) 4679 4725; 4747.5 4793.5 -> 1.02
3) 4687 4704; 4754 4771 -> 1.03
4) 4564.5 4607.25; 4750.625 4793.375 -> 1.06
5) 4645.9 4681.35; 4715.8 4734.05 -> 1.02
